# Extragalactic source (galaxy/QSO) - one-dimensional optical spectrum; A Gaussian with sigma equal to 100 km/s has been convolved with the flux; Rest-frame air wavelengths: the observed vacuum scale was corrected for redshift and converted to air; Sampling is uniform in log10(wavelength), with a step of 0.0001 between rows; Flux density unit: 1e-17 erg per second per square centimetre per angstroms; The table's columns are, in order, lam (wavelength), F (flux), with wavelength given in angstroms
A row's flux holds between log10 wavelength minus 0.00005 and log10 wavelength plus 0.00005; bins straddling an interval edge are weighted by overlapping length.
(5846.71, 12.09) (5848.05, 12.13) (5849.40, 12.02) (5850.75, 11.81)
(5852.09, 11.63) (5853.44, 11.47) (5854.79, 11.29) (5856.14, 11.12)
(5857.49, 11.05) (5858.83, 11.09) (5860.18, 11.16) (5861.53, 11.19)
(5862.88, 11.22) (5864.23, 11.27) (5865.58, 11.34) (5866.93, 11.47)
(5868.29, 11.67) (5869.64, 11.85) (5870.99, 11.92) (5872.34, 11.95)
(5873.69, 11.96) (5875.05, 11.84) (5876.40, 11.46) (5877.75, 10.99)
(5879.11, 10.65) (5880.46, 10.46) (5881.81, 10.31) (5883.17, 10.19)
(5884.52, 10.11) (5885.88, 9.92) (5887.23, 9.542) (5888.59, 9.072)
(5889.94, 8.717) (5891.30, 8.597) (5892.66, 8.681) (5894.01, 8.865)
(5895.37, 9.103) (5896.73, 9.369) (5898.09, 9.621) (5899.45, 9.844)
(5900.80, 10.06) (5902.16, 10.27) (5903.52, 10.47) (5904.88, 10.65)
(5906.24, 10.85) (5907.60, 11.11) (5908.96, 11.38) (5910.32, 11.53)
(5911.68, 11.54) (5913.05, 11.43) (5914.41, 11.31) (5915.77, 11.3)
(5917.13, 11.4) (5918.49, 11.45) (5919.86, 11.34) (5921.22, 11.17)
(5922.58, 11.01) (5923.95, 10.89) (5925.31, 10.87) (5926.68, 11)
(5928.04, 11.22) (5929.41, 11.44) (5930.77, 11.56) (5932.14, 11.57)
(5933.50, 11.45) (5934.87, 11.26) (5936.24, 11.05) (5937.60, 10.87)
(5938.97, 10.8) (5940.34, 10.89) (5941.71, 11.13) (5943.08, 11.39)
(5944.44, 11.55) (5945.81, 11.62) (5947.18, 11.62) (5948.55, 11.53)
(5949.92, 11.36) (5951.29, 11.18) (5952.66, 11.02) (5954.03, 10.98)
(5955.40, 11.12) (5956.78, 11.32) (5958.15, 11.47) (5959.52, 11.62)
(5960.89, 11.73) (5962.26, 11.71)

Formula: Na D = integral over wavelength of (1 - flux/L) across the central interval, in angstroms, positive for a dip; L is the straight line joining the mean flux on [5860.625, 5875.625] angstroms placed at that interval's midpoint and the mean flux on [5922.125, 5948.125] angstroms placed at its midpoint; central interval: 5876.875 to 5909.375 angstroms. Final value 4.3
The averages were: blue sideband 11.6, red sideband 11.2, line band 9.95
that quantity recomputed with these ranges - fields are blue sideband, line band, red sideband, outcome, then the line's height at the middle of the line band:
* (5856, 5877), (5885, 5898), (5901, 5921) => 2.47 angstroms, 11.3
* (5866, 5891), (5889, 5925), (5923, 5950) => 1.79 angstroms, 11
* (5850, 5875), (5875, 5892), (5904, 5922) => 1.96 angstroms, 11.4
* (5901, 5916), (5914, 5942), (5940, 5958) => -0.07 angstroms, 11.2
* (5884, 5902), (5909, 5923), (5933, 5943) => -1.54 angstroms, 10.2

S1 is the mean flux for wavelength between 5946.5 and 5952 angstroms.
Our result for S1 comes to 11.4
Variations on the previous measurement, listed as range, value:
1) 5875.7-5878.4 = 11.3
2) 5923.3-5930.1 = 11.1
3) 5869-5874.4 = 11.9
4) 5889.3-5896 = 8.79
